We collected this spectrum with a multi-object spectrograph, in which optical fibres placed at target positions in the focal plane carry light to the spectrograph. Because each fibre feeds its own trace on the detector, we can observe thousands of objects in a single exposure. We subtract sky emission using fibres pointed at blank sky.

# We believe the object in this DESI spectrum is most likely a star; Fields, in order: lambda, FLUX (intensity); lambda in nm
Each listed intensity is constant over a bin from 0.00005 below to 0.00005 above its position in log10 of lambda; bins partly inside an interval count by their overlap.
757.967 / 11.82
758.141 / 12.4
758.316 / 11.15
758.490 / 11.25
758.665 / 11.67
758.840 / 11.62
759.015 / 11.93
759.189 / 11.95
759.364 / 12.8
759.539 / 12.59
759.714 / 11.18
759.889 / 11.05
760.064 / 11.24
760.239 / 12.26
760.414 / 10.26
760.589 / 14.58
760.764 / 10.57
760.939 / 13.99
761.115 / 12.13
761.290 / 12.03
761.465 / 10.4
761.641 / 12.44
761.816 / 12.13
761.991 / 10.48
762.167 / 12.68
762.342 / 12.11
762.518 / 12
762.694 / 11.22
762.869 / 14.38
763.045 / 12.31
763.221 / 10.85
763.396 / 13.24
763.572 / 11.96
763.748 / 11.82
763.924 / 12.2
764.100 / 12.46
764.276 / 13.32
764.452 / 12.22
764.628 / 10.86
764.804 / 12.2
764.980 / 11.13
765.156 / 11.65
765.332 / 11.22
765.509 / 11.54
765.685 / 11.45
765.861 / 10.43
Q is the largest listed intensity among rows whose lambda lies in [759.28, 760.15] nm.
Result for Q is 12.8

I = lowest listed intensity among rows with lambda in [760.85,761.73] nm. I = 10.4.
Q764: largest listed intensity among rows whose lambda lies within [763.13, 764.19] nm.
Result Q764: 13.24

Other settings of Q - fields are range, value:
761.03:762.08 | 12.44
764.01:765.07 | 13.32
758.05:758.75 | 12.4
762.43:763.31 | 14.38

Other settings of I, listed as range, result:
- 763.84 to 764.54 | 12.2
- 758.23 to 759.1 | 11.15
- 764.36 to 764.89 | 10.86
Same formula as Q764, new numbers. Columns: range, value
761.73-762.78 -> 12.68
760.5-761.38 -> 14.58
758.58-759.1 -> 11.93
